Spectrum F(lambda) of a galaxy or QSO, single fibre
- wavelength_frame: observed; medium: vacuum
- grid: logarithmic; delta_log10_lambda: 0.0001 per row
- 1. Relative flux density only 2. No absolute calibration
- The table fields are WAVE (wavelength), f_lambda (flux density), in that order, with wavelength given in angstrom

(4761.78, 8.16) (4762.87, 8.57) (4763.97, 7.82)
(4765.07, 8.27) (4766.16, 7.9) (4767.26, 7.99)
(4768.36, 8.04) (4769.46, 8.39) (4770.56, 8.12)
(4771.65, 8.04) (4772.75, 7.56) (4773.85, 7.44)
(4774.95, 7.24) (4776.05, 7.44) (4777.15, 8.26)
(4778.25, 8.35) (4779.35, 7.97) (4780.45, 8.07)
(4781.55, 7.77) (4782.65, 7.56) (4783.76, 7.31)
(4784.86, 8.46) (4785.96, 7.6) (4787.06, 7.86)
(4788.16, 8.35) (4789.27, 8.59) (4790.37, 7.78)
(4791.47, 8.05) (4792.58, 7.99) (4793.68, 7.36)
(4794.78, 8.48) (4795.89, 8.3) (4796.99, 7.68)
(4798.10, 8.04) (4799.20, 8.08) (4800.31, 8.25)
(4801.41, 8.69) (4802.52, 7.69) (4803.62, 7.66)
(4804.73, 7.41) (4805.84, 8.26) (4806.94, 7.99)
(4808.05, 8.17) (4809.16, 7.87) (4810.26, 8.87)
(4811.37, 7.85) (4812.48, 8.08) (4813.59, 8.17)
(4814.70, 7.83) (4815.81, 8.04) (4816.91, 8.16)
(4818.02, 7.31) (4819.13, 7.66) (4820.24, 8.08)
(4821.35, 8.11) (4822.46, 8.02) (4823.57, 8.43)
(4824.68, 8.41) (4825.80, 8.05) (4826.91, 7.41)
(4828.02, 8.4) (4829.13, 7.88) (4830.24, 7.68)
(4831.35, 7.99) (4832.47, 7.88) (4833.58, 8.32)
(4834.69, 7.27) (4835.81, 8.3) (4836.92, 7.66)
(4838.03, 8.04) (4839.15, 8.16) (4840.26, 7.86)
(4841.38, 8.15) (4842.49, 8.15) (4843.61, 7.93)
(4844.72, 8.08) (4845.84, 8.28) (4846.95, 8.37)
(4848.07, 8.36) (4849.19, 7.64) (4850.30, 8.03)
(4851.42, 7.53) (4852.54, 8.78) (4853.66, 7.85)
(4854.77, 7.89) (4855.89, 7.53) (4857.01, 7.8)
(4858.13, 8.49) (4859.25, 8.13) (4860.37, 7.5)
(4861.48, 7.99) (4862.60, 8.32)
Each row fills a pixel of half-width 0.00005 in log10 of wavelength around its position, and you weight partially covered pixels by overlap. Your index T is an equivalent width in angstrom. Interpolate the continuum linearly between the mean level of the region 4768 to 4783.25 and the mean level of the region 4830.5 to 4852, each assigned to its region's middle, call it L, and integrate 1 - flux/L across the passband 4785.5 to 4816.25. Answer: -0.5 angstrom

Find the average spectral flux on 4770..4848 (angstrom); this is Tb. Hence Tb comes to 7.98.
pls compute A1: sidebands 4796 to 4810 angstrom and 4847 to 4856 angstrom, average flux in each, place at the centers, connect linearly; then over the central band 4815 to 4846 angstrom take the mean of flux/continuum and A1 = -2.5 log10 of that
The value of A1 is 0.002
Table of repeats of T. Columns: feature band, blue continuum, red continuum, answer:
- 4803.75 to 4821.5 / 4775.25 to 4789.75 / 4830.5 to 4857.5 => 0.0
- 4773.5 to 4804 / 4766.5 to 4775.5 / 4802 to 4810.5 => -0.1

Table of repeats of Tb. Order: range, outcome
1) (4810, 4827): 8.03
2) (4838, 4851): 8.08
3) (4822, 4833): 8.01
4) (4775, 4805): 7.96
